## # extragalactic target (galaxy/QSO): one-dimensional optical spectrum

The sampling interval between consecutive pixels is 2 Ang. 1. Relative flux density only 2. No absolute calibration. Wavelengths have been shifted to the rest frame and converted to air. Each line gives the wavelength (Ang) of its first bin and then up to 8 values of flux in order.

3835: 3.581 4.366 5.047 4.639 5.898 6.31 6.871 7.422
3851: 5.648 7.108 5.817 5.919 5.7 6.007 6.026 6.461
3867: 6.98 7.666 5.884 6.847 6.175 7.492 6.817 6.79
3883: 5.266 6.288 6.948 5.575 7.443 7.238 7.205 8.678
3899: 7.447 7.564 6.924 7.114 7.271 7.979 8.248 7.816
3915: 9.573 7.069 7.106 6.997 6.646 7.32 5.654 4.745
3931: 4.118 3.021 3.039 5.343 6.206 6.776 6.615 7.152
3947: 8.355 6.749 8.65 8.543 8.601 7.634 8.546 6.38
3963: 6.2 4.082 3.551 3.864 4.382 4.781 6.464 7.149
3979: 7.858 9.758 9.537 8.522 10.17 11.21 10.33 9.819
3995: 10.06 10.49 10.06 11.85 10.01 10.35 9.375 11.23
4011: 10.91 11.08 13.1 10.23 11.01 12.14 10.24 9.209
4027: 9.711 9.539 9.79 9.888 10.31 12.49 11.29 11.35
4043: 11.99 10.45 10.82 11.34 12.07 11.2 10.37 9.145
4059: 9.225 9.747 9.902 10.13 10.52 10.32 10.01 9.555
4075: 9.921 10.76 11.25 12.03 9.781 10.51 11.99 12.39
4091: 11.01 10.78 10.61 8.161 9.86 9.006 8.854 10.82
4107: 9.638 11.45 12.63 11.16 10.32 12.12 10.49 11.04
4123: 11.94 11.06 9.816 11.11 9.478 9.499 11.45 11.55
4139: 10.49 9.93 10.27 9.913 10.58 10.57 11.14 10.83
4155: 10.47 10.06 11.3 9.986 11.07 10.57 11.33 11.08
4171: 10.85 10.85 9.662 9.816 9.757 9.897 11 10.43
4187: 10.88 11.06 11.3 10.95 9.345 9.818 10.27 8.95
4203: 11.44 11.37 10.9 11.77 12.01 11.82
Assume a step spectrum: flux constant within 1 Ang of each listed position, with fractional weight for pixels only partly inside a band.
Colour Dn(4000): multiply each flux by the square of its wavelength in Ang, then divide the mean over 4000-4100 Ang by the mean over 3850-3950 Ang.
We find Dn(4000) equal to 1.73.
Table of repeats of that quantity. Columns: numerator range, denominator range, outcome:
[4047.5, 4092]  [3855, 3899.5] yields 1.76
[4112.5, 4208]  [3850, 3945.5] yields 1.84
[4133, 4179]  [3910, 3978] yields 1.84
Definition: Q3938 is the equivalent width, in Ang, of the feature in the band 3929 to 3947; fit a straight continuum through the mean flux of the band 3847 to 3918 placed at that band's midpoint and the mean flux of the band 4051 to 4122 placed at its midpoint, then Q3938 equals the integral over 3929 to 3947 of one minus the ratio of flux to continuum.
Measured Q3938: 5.7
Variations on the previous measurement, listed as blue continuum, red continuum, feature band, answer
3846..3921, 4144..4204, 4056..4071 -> -1.2 Ang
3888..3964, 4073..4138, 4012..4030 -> -3.6 Ang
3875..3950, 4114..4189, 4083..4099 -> -1.7 Ang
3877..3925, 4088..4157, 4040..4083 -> -4.0 Ang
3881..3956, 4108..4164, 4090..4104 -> 0.4 Ang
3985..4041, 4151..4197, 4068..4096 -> -0.6 Ang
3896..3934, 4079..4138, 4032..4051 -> -3.5 Ang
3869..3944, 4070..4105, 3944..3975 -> 4.8 Ang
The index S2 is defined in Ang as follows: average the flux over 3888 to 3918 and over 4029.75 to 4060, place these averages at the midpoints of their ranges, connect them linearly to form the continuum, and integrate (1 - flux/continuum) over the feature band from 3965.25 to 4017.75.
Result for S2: 3.4 Ang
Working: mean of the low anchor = 7.54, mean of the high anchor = 10.8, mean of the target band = 9.01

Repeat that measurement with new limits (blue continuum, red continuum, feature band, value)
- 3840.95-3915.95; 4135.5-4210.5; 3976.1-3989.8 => -1.64 Ang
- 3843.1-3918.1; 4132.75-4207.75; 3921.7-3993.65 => 9.41 Ang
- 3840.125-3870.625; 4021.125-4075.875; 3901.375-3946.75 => 6.98 Ang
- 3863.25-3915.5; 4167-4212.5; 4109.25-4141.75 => -3.37 Ang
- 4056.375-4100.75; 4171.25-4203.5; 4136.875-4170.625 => -0.99 Ang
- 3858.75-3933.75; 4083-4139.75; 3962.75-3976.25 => 5.62 Ang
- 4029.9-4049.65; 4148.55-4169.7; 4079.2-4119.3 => 0.61 Ang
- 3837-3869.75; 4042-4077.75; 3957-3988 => 6.67 Ang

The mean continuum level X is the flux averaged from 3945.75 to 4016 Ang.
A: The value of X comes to 8.56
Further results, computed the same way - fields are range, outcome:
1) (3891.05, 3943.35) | 6.7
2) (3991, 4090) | 10.6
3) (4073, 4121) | 10.7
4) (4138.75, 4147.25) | 10.2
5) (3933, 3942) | 5.08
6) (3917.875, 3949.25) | 5.98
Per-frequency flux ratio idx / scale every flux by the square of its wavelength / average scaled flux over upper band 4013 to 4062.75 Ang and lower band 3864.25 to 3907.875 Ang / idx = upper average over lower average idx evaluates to 1.7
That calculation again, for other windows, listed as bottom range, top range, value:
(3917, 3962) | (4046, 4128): 1.73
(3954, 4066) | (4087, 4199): 1.19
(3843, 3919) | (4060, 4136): 1.71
